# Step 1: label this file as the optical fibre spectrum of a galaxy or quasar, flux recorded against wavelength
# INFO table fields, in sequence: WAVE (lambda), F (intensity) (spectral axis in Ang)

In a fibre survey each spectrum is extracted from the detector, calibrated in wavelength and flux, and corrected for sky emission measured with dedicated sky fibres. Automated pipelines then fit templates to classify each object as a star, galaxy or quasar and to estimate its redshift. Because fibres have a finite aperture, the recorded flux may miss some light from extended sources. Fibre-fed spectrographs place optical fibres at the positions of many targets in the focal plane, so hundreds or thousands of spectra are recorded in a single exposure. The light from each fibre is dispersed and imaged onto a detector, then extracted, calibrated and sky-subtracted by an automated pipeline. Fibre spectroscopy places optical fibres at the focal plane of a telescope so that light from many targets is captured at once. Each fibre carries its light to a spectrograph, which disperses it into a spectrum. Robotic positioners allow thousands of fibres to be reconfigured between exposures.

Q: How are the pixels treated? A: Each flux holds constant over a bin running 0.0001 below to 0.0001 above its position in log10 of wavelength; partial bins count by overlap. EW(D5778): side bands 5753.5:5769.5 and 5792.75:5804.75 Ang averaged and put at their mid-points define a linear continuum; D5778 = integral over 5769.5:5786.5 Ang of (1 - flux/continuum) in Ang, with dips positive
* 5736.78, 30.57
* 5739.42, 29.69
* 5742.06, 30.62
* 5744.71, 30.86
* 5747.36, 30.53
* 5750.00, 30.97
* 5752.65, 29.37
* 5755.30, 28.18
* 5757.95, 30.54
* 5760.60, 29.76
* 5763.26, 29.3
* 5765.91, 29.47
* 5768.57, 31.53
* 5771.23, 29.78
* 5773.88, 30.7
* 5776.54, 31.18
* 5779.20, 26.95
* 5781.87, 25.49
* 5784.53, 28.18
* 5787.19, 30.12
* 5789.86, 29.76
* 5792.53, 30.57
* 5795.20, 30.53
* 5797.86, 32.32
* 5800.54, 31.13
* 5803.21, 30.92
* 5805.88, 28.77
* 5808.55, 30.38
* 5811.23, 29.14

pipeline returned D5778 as 0.8 Ang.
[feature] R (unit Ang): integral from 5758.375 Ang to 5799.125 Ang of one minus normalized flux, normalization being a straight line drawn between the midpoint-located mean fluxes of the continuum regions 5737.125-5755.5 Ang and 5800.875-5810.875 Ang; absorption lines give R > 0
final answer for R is 0.53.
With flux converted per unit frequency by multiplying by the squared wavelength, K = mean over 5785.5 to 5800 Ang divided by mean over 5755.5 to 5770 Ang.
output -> 1.03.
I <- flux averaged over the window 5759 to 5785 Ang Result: 29.3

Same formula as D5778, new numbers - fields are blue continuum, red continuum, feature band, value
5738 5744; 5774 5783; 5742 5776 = -1.0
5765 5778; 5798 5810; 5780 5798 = 0.7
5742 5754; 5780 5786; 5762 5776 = -0.9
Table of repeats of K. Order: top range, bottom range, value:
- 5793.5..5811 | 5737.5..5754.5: 1.03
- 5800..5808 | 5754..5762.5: 1.04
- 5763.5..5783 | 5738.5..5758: 0.98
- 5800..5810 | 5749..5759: 1.04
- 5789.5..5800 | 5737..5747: 1.03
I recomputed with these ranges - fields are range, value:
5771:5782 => 29.1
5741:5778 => 30.2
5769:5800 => 29.7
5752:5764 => 29.4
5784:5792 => 29.6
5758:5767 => 29.7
